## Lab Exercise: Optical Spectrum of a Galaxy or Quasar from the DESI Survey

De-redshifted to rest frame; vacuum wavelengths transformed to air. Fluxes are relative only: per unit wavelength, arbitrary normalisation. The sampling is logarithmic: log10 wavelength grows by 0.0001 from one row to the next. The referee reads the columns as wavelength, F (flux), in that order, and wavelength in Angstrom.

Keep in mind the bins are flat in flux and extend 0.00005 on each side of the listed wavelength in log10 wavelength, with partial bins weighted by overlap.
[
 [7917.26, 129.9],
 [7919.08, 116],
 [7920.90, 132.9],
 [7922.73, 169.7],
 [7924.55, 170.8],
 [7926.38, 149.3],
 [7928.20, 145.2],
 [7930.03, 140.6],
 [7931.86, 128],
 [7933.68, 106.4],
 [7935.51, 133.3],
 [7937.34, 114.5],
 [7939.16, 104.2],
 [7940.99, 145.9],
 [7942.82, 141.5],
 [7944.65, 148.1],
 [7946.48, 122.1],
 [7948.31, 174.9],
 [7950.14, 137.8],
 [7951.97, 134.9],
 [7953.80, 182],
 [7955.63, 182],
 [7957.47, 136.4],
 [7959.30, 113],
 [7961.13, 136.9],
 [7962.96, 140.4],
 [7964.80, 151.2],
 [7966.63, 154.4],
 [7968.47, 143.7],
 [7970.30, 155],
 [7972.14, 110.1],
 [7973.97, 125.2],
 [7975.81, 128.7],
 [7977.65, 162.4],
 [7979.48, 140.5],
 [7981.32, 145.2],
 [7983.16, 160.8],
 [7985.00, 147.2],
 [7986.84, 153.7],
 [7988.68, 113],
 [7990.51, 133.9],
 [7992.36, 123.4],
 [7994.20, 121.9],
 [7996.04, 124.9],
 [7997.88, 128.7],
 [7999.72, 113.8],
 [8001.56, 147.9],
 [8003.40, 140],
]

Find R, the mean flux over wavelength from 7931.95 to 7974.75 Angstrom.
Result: 139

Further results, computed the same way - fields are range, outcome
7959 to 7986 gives 142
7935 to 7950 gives 136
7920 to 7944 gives 137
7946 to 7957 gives 156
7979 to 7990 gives 143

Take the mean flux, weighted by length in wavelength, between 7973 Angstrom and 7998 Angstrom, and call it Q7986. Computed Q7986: 137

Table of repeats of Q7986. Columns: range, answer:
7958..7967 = 138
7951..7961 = 149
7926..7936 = 133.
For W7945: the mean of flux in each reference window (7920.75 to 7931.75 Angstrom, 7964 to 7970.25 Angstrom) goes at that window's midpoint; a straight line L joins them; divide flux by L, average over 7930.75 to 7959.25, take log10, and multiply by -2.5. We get 0.09 mag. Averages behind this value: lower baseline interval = 151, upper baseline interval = 151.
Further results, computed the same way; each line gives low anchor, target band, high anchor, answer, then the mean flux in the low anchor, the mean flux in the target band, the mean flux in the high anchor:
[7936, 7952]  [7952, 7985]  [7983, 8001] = -0.09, 136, 145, 131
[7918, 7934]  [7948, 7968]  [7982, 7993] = -0.06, 141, 149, 139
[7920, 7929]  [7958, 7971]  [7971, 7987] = 0.02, 154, 142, 141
